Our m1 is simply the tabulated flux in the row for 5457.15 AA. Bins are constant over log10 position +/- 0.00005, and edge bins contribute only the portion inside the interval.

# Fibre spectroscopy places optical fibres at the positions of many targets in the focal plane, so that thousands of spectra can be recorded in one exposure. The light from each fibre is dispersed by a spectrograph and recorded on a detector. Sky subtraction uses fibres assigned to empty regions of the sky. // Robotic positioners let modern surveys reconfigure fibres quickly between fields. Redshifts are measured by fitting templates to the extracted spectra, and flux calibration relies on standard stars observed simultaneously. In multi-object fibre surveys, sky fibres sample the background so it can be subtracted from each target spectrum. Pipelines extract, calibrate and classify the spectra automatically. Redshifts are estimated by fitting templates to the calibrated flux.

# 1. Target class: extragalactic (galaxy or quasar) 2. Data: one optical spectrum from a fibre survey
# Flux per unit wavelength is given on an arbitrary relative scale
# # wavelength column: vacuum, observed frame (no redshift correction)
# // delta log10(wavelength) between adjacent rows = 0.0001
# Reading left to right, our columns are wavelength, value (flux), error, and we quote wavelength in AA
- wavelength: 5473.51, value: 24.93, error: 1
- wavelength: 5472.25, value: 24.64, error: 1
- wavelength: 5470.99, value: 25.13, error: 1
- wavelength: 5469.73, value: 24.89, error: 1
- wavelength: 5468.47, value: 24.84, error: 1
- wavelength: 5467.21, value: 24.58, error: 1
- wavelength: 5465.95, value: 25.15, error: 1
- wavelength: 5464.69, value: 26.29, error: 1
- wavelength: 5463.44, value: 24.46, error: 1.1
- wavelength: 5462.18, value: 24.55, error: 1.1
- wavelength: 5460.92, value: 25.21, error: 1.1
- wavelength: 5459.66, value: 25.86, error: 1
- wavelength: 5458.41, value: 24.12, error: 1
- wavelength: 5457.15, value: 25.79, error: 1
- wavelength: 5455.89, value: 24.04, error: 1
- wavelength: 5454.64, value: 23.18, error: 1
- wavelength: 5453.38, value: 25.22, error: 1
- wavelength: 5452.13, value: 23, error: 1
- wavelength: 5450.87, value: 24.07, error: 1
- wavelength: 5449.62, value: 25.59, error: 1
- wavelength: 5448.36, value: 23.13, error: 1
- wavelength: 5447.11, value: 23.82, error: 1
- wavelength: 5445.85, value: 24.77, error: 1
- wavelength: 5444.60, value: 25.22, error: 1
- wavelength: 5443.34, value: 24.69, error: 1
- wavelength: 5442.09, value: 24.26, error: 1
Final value 25.79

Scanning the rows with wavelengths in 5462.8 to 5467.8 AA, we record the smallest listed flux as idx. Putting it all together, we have 24.46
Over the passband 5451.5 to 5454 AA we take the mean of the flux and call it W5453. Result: 24.1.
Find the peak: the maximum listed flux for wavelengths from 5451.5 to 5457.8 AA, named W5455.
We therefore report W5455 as 25.79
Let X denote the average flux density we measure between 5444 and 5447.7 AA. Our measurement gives 24.6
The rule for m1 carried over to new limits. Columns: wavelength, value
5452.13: 23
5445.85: 24.77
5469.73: 24.89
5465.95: 25.15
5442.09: 24.26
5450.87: 24.07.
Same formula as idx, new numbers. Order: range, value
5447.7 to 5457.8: 23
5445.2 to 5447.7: 23.82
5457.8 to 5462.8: 24.12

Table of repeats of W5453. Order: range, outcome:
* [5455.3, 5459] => 24.6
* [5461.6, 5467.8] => 25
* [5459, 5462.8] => 25.2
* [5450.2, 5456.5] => 23.9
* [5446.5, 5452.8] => 24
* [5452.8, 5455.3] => 24.2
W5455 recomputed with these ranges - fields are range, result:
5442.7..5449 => 25.22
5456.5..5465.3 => 26.29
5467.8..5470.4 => 24.89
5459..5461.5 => 25.86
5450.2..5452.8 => 24.07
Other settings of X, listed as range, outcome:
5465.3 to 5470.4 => 24.8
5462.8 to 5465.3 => 25.4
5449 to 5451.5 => 24.9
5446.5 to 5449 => 23.5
